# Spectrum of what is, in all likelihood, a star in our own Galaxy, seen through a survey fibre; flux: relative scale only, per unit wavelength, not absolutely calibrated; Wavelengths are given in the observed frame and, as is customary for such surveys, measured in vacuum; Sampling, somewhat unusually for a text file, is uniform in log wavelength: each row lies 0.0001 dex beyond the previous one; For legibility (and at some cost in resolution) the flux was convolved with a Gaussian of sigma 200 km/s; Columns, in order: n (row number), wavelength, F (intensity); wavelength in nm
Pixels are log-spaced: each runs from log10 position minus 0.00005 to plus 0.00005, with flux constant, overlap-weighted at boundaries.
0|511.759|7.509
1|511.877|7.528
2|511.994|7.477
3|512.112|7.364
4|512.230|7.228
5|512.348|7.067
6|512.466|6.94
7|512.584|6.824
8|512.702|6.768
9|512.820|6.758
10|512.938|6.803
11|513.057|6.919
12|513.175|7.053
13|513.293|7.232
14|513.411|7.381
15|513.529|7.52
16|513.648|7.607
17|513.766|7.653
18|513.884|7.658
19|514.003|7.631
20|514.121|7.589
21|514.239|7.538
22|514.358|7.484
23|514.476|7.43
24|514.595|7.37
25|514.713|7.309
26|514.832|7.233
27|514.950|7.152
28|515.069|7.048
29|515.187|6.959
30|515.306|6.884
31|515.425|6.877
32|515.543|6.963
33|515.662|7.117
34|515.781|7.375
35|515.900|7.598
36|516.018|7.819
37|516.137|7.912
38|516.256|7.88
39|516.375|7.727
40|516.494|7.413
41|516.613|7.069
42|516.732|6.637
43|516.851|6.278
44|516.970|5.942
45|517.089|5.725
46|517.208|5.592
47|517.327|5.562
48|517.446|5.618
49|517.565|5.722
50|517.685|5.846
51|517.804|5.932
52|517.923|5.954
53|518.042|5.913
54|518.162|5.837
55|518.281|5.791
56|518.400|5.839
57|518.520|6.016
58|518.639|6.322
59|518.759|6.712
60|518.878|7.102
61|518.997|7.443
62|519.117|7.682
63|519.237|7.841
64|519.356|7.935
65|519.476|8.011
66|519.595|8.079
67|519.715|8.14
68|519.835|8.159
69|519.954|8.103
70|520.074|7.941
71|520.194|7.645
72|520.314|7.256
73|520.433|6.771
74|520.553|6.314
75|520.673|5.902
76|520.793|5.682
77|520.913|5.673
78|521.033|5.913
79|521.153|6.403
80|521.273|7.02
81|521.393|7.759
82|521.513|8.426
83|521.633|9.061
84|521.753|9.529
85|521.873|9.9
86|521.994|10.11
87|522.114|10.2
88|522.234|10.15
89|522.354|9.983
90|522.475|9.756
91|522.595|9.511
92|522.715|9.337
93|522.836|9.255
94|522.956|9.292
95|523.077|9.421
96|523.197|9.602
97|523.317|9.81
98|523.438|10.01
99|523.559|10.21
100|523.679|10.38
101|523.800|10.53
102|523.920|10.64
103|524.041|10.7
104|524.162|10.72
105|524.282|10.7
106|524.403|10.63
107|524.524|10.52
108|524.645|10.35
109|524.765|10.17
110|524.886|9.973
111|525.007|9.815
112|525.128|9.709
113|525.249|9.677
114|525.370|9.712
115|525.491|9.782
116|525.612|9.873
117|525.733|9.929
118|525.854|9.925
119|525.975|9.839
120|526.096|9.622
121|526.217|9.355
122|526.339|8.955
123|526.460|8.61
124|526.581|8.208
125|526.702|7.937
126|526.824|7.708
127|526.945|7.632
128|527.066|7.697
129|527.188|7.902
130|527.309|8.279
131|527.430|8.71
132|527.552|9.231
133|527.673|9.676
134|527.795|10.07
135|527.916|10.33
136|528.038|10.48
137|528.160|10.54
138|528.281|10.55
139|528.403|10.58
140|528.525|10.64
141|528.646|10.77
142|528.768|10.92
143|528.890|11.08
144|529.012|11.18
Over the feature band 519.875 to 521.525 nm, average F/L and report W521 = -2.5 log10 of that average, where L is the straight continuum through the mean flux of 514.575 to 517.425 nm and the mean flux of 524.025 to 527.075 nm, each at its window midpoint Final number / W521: 0.19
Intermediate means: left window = 6.95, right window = 9.54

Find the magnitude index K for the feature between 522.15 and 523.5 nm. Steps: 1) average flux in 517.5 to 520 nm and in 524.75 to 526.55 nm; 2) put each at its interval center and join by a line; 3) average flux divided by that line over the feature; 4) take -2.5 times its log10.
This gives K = -0.14 mag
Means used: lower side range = 6.87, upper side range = 9.62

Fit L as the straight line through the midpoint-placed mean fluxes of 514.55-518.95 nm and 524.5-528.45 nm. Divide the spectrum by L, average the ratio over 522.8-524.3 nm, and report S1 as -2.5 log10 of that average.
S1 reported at -0.18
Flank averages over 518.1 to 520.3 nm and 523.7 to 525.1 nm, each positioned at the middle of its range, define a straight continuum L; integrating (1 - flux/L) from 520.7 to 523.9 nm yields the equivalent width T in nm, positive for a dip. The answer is 0.081 nm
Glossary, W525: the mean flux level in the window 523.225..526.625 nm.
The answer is 9.95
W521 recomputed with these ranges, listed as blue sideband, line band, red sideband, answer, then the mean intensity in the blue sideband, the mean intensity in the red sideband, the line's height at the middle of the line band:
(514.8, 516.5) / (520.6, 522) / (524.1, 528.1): 0.13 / 7.33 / 9.45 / 8.47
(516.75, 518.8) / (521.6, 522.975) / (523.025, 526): -0.12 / 5.92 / 10.1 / 8.73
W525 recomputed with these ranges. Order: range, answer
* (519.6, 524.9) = 8.93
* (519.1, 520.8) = 7.48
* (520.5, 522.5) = 8.08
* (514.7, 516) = 7.16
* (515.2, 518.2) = 6.62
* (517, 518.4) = 5.78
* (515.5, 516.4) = 7.55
